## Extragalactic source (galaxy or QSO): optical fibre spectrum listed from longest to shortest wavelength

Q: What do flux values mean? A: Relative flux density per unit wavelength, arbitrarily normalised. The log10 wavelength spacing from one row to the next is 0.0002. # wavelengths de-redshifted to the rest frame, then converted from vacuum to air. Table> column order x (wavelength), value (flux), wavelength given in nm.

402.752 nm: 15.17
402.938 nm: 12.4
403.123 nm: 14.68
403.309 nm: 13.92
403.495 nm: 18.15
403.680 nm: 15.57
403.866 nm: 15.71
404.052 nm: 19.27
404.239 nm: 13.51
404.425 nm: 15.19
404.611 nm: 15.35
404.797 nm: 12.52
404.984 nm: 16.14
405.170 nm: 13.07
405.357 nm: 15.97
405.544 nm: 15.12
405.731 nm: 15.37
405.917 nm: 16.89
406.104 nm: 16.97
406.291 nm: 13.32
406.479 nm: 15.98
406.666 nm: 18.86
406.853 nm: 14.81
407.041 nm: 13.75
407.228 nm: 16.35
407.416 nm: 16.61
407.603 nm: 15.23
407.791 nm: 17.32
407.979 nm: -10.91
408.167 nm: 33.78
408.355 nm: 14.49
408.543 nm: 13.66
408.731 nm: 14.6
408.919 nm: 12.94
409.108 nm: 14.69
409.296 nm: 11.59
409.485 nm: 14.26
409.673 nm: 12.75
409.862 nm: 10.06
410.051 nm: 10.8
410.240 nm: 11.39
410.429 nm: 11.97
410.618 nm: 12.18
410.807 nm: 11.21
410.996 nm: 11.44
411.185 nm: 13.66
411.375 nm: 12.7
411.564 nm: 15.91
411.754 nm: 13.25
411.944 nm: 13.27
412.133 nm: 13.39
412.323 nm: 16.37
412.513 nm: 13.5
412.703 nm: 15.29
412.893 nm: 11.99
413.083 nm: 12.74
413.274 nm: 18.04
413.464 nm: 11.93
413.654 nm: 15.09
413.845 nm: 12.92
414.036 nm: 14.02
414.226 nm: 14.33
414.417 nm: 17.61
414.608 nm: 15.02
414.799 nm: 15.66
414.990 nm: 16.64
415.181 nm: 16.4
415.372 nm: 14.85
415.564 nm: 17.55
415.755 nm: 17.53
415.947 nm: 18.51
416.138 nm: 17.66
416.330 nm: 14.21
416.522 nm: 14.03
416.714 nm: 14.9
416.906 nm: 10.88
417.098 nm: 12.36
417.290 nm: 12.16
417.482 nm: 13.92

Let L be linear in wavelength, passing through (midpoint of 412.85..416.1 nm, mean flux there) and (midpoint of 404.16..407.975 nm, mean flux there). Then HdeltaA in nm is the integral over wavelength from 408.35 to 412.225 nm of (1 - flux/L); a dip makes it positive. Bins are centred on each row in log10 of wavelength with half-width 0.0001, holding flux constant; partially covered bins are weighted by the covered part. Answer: 0.59 nm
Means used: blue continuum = 14.8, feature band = 12.8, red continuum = 15.4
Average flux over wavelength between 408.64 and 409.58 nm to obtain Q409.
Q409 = 13.6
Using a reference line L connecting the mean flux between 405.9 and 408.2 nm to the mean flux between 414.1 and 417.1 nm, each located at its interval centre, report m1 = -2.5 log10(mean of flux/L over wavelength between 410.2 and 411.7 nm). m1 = 0.20 mag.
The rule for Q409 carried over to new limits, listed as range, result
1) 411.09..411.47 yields 13.2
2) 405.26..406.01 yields 15.8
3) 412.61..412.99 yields 13.6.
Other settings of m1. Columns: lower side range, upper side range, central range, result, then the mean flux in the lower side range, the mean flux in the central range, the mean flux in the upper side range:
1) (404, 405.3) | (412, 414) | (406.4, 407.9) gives -0.08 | 14.9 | 15.8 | 14.1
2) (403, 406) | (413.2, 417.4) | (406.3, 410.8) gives 0.12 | 15.4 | 13.7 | 15.1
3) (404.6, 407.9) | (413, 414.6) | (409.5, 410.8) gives 0.27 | 15.4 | 11.7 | 14.6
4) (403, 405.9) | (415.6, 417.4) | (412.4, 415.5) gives 0.01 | 15.3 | 14.8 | 14.8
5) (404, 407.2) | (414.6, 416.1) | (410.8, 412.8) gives 0.18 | 15.4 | 13.7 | 16.7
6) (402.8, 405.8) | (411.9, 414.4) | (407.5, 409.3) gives 0.06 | 15.1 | 13.9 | 14.2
